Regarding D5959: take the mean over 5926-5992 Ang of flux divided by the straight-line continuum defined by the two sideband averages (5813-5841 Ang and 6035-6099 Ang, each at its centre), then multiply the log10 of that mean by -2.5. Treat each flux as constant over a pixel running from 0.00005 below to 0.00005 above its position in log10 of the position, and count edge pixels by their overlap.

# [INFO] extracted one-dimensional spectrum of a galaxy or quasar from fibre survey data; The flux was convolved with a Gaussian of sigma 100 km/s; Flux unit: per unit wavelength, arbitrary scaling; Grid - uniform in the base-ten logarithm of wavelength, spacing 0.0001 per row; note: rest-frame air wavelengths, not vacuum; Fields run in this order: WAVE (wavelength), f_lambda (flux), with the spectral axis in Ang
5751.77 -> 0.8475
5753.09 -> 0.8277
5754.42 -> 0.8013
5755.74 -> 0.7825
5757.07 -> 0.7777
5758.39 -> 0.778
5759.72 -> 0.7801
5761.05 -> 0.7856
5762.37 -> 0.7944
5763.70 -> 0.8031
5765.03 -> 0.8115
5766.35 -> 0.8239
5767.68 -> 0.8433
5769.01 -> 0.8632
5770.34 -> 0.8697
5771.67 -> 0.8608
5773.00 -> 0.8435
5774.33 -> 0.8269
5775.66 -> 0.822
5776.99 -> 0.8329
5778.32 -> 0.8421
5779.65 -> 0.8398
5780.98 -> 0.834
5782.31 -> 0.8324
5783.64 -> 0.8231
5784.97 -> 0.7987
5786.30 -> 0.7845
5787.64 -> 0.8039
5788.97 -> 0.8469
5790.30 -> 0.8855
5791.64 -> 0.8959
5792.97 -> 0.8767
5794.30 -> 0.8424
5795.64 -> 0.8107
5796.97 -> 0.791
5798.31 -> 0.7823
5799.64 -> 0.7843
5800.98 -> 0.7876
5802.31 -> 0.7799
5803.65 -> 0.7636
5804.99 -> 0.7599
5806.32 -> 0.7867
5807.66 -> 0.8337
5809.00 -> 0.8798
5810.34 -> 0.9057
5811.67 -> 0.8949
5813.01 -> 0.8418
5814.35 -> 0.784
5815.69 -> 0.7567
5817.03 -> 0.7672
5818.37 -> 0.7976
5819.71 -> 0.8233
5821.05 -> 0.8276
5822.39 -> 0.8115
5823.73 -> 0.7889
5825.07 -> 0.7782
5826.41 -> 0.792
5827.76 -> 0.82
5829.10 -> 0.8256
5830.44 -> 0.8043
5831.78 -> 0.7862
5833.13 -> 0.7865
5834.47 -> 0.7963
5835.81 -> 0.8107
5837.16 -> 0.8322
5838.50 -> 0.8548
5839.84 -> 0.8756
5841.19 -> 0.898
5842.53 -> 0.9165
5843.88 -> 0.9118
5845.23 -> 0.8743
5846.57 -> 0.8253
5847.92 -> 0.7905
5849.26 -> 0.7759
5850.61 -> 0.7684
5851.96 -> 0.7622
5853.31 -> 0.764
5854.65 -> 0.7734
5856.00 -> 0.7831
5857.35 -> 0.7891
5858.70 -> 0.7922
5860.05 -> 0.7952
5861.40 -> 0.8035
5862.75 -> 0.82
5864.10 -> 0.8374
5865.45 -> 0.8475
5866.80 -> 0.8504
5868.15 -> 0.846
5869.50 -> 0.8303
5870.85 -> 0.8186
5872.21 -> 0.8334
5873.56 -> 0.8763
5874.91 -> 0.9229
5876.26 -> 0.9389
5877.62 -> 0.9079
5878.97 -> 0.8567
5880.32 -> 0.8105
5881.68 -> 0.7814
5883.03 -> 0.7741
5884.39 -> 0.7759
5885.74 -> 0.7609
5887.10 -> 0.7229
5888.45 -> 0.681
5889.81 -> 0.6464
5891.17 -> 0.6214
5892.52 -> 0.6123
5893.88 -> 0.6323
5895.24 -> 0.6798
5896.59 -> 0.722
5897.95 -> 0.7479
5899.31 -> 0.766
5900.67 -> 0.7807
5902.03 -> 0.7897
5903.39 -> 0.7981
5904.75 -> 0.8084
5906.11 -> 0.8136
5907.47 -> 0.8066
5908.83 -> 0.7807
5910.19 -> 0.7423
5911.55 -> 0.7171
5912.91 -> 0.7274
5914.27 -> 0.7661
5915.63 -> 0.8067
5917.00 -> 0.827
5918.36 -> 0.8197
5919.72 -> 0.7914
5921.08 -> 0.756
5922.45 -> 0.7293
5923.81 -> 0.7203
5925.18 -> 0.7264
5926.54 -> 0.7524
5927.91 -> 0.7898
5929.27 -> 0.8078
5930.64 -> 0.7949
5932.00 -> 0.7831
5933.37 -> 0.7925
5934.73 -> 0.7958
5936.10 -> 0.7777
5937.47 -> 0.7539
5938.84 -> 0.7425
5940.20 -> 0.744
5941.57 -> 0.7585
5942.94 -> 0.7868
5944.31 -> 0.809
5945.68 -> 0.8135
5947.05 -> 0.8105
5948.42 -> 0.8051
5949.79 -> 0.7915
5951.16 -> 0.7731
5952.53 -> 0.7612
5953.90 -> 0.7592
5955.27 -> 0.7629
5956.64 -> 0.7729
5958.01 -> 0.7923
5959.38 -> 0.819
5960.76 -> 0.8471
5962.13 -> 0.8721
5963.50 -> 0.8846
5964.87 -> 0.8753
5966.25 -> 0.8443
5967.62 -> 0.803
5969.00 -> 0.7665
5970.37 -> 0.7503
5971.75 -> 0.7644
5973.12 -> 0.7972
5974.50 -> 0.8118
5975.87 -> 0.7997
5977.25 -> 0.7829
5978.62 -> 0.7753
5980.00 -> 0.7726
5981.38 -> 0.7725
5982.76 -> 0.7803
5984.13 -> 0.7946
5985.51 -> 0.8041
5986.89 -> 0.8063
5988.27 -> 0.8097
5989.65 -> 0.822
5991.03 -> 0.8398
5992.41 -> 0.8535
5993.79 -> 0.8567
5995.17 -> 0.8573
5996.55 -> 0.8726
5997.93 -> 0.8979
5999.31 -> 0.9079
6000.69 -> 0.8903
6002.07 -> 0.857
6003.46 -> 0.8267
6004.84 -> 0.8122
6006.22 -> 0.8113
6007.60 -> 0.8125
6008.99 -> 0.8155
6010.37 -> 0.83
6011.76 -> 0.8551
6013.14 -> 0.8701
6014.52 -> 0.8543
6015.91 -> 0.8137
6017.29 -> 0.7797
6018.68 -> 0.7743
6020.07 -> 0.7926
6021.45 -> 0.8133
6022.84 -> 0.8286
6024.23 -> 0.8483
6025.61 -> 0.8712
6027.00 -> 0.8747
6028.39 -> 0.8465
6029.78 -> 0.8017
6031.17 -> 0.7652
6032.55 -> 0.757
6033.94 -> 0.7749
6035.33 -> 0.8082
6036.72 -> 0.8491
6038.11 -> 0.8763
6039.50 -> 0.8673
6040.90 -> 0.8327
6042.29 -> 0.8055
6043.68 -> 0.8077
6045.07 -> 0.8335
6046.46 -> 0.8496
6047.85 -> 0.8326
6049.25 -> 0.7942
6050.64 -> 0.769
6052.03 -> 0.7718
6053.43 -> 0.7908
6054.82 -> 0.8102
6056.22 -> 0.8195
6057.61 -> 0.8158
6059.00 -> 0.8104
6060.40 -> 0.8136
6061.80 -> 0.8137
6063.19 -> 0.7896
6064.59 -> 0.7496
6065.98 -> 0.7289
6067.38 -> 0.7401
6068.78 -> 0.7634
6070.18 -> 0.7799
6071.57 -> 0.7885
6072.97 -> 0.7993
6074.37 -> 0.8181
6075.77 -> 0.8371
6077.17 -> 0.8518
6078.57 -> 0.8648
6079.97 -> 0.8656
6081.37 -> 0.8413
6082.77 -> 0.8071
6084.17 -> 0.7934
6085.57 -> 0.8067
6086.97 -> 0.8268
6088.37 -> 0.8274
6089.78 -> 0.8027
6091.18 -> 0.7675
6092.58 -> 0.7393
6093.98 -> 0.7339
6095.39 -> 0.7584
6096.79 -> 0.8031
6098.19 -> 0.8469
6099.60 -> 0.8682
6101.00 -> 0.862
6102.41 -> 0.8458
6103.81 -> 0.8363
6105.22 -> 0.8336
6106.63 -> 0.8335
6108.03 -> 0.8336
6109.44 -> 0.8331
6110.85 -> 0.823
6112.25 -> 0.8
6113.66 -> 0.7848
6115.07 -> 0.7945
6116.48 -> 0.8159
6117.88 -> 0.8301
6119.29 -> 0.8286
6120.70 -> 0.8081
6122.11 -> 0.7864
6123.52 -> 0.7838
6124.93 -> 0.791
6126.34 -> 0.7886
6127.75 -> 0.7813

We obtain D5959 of 0.02 mag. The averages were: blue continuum 0.808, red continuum 0.807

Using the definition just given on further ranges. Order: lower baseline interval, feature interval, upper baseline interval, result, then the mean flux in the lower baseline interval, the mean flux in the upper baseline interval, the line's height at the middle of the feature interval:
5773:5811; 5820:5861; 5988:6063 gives 0.014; 0.824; 0.827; 0.824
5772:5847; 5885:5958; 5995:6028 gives 0.101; 0.825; 0.84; 0.833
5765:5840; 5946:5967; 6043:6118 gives 0.003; 0.821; 0.808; 0.814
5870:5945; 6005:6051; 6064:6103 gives -0.037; 0.773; 0.804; 0.794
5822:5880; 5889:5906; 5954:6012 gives 0.148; 0.827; 0.82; 0.825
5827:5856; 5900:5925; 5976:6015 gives 0.067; 0.821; 0.83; 0.825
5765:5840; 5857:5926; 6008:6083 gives 0.052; 0.821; 0.814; 0.819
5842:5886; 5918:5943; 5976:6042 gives 0.077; 0.825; 0.825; 0.825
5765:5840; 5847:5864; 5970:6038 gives 0.046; 0.821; 0.821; 0.821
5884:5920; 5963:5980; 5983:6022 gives 0.004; 0.745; 0.833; 0.806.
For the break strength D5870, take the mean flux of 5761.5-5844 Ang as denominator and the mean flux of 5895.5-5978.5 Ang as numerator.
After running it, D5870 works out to 0.95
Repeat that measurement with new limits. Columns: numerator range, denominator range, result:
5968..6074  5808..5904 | 1.01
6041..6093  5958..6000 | 0.98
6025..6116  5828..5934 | 1.02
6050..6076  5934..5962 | 1.00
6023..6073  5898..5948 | 1.04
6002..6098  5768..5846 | 0.98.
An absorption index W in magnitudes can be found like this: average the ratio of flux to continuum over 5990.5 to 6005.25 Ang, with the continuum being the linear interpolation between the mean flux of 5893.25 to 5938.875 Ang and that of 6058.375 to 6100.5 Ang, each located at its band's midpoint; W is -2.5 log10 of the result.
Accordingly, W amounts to -0.10 mag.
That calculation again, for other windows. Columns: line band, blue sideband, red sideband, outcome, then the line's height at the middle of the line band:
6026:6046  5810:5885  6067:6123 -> -0.01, 0.815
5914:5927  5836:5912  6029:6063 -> 0.04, 0.8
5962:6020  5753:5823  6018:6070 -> -0.02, 0.81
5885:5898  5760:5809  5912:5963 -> 0.17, 0.794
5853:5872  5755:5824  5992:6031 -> 0.02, 0.825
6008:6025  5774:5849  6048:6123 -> -0.02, 0.811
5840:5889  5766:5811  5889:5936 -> -0.05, 0.783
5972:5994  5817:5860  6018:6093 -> 0.01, 0.811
